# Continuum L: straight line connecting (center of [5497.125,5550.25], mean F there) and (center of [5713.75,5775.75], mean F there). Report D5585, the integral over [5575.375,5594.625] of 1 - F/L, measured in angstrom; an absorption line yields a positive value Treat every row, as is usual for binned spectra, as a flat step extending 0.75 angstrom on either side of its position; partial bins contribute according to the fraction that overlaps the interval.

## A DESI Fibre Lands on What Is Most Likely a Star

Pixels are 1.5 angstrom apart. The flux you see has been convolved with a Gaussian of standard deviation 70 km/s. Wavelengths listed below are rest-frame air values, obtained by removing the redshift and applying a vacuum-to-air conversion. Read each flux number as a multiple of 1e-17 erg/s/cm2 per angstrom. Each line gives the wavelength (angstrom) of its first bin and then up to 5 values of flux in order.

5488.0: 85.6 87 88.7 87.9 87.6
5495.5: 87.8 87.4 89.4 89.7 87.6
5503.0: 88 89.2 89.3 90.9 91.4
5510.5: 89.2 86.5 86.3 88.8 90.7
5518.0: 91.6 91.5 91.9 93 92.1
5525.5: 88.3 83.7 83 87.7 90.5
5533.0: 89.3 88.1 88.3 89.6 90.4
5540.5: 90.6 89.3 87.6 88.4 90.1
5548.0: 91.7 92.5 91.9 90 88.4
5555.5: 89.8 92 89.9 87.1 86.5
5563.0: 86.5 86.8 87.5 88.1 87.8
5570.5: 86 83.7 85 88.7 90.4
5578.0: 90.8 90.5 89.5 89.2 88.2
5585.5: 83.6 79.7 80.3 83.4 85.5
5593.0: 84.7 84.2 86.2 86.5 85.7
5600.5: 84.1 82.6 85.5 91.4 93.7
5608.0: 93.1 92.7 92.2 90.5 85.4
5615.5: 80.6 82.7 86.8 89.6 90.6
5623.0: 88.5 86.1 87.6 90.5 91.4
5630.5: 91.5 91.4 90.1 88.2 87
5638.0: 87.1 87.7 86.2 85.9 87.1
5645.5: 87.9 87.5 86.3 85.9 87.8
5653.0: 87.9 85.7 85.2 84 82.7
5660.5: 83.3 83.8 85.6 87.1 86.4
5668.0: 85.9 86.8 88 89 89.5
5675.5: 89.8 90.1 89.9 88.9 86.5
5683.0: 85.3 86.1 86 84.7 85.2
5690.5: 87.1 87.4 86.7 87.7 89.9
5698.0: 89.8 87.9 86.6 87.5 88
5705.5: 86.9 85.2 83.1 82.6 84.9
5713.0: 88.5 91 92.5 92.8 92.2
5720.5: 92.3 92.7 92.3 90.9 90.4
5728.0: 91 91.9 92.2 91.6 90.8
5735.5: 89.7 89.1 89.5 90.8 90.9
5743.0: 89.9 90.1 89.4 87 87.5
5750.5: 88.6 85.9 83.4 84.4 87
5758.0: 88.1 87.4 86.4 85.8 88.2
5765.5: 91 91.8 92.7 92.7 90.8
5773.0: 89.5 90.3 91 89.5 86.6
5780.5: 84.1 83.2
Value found 0.7 angstrom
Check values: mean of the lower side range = 89.3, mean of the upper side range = 89.8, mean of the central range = 86.3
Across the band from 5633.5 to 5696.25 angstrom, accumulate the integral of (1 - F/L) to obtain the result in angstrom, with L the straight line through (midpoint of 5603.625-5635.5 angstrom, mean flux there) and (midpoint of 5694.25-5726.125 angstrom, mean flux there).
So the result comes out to 1.6 angstrom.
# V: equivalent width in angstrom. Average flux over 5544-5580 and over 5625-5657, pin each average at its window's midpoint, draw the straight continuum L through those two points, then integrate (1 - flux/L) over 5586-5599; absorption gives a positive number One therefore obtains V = 0.7 angstrom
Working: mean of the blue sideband 88.7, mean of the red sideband 87.9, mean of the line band 83.9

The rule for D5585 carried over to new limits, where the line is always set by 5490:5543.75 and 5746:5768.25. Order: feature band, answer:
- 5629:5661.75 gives 0.4 angstrom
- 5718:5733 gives -0.7 angstrom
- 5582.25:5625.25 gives 0.9 angstrom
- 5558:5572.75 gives 0.3 angstrom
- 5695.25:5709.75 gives 0.1 angstrom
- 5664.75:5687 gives 0.1 angstrom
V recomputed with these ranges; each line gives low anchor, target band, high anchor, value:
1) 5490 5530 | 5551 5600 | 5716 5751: 1.31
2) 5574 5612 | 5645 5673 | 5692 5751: 0.70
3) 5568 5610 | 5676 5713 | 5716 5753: 1.05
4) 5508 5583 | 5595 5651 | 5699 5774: 0.69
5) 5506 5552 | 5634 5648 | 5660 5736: 0.23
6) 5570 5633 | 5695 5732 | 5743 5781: -0.49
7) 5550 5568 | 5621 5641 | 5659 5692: -0.31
